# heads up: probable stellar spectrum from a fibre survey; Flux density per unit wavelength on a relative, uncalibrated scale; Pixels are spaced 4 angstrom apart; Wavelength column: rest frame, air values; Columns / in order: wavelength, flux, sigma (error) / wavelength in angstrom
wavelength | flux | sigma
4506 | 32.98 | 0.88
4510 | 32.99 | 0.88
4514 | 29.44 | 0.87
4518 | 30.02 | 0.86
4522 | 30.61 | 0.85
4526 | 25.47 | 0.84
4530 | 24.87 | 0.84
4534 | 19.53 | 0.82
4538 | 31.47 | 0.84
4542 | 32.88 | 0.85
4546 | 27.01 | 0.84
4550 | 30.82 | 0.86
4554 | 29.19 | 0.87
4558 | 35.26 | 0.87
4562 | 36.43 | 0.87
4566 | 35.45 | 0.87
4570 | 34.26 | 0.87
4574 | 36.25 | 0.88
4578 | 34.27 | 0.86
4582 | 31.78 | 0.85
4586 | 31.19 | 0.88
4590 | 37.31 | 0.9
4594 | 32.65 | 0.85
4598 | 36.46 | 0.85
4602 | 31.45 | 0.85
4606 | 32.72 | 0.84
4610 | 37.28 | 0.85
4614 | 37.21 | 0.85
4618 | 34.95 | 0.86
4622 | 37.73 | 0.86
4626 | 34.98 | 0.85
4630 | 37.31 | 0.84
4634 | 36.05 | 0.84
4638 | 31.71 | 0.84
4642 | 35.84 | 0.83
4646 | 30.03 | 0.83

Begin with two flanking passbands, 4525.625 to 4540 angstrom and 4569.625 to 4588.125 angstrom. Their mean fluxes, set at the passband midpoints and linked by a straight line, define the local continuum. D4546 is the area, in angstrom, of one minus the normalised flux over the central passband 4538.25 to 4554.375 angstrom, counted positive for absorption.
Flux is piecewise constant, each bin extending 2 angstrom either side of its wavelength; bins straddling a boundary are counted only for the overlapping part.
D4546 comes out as -1.5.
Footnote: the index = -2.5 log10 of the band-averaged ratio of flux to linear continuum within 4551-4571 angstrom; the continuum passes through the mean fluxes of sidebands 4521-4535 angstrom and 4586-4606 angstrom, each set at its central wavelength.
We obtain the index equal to -0.15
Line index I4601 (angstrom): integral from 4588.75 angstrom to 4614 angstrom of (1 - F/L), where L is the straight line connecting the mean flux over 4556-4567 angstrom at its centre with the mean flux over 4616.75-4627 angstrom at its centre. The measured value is 0.8 angstrom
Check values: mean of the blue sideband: 35.7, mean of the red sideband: 36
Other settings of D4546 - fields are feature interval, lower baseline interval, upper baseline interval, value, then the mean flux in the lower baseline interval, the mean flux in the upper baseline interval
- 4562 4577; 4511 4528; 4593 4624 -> -1.3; 29.1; 35.1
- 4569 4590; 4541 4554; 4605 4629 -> -0.8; 29.9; 36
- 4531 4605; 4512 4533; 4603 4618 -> -1.5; 27.7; 35.3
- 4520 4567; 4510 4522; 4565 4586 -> 3.5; 30.4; 34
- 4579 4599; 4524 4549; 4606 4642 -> -0.9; 27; 35.7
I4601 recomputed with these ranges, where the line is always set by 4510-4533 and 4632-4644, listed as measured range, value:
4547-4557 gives -0.14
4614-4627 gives -1.00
